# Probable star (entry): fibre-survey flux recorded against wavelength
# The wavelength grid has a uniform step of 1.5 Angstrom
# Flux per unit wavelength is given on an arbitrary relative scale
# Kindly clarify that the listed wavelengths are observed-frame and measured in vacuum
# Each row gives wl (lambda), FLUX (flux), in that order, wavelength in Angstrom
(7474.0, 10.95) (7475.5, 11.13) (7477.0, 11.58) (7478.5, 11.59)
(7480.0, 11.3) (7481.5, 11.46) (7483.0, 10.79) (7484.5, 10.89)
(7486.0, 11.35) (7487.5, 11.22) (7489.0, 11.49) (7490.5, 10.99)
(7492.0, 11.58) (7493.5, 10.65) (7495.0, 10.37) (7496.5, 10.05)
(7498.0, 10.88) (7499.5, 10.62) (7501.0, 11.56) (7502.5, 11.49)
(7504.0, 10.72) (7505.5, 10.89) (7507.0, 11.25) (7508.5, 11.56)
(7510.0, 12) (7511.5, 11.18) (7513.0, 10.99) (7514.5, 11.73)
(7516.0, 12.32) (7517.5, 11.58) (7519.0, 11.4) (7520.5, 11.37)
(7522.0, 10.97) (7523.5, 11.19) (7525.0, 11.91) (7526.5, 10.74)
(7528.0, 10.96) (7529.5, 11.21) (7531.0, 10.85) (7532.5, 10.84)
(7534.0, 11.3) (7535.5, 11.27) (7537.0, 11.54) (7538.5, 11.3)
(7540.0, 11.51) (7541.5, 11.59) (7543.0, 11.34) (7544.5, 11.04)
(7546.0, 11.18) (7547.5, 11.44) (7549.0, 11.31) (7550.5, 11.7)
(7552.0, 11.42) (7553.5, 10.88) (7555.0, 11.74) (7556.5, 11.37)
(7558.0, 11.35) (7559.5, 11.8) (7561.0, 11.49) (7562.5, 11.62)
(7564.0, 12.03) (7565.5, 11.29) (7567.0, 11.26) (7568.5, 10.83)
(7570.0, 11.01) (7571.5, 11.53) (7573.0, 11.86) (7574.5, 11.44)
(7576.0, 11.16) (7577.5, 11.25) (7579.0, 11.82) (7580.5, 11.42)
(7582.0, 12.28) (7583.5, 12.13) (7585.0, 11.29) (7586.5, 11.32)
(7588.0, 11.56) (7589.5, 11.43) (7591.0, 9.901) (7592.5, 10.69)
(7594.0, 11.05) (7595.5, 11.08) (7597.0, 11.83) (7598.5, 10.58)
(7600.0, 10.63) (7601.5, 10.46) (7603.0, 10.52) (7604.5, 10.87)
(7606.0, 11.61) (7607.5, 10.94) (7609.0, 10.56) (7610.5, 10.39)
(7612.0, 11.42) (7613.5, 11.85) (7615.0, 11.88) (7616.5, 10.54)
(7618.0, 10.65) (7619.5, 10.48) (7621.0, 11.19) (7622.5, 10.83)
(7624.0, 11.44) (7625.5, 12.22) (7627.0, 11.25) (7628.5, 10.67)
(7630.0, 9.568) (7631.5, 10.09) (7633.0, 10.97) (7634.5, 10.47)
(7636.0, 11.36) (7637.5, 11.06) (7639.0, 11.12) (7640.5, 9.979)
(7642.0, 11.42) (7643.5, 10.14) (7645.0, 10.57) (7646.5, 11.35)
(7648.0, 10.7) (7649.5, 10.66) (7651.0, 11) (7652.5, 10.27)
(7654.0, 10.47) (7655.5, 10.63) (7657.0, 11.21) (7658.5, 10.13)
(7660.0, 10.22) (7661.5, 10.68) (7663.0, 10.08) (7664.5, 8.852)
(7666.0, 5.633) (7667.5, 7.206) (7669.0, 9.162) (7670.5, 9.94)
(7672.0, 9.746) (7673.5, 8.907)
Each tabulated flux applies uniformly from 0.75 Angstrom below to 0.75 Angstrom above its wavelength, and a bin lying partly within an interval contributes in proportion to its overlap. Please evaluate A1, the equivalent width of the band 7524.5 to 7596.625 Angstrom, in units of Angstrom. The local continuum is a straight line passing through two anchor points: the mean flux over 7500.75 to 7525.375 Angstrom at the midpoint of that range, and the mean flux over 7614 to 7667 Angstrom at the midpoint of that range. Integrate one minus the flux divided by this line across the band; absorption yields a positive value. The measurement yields -1.6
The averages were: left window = 11.4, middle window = 11.3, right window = 10.6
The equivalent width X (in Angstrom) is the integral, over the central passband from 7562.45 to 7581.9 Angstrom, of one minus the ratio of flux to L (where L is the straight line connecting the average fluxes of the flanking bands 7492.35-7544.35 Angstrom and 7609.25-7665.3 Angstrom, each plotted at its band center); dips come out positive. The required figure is -0.79 Angstrom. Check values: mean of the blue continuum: 11.2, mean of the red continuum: 10.7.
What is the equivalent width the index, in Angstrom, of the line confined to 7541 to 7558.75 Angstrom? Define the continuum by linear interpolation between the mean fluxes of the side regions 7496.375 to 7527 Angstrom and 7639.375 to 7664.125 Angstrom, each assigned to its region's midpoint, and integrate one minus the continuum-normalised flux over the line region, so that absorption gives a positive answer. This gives -0.4 Angstrom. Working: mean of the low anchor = 11.3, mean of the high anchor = 10.6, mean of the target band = 11.4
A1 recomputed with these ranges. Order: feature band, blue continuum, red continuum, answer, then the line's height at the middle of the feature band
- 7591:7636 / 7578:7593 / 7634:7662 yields 0.7 Angstrom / 11.1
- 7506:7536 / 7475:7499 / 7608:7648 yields -0.8 Angstrom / 11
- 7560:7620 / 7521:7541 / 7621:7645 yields -1.1 Angstrom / 11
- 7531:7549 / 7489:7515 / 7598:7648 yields -0.4 Angstrom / 11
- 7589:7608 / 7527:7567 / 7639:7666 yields 0.0 Angstrom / 10.9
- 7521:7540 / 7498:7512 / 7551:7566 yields 0.3 Angstrom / 11.4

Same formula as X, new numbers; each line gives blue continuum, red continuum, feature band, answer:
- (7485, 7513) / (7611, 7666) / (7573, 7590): -1.1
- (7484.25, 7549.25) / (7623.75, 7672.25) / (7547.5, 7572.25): -1.1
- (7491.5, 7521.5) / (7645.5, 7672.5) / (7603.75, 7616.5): -1.0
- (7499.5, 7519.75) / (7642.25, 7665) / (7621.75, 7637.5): -0.4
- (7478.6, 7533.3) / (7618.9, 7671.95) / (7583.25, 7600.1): -0.7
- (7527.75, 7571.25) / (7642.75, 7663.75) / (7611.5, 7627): -0.6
